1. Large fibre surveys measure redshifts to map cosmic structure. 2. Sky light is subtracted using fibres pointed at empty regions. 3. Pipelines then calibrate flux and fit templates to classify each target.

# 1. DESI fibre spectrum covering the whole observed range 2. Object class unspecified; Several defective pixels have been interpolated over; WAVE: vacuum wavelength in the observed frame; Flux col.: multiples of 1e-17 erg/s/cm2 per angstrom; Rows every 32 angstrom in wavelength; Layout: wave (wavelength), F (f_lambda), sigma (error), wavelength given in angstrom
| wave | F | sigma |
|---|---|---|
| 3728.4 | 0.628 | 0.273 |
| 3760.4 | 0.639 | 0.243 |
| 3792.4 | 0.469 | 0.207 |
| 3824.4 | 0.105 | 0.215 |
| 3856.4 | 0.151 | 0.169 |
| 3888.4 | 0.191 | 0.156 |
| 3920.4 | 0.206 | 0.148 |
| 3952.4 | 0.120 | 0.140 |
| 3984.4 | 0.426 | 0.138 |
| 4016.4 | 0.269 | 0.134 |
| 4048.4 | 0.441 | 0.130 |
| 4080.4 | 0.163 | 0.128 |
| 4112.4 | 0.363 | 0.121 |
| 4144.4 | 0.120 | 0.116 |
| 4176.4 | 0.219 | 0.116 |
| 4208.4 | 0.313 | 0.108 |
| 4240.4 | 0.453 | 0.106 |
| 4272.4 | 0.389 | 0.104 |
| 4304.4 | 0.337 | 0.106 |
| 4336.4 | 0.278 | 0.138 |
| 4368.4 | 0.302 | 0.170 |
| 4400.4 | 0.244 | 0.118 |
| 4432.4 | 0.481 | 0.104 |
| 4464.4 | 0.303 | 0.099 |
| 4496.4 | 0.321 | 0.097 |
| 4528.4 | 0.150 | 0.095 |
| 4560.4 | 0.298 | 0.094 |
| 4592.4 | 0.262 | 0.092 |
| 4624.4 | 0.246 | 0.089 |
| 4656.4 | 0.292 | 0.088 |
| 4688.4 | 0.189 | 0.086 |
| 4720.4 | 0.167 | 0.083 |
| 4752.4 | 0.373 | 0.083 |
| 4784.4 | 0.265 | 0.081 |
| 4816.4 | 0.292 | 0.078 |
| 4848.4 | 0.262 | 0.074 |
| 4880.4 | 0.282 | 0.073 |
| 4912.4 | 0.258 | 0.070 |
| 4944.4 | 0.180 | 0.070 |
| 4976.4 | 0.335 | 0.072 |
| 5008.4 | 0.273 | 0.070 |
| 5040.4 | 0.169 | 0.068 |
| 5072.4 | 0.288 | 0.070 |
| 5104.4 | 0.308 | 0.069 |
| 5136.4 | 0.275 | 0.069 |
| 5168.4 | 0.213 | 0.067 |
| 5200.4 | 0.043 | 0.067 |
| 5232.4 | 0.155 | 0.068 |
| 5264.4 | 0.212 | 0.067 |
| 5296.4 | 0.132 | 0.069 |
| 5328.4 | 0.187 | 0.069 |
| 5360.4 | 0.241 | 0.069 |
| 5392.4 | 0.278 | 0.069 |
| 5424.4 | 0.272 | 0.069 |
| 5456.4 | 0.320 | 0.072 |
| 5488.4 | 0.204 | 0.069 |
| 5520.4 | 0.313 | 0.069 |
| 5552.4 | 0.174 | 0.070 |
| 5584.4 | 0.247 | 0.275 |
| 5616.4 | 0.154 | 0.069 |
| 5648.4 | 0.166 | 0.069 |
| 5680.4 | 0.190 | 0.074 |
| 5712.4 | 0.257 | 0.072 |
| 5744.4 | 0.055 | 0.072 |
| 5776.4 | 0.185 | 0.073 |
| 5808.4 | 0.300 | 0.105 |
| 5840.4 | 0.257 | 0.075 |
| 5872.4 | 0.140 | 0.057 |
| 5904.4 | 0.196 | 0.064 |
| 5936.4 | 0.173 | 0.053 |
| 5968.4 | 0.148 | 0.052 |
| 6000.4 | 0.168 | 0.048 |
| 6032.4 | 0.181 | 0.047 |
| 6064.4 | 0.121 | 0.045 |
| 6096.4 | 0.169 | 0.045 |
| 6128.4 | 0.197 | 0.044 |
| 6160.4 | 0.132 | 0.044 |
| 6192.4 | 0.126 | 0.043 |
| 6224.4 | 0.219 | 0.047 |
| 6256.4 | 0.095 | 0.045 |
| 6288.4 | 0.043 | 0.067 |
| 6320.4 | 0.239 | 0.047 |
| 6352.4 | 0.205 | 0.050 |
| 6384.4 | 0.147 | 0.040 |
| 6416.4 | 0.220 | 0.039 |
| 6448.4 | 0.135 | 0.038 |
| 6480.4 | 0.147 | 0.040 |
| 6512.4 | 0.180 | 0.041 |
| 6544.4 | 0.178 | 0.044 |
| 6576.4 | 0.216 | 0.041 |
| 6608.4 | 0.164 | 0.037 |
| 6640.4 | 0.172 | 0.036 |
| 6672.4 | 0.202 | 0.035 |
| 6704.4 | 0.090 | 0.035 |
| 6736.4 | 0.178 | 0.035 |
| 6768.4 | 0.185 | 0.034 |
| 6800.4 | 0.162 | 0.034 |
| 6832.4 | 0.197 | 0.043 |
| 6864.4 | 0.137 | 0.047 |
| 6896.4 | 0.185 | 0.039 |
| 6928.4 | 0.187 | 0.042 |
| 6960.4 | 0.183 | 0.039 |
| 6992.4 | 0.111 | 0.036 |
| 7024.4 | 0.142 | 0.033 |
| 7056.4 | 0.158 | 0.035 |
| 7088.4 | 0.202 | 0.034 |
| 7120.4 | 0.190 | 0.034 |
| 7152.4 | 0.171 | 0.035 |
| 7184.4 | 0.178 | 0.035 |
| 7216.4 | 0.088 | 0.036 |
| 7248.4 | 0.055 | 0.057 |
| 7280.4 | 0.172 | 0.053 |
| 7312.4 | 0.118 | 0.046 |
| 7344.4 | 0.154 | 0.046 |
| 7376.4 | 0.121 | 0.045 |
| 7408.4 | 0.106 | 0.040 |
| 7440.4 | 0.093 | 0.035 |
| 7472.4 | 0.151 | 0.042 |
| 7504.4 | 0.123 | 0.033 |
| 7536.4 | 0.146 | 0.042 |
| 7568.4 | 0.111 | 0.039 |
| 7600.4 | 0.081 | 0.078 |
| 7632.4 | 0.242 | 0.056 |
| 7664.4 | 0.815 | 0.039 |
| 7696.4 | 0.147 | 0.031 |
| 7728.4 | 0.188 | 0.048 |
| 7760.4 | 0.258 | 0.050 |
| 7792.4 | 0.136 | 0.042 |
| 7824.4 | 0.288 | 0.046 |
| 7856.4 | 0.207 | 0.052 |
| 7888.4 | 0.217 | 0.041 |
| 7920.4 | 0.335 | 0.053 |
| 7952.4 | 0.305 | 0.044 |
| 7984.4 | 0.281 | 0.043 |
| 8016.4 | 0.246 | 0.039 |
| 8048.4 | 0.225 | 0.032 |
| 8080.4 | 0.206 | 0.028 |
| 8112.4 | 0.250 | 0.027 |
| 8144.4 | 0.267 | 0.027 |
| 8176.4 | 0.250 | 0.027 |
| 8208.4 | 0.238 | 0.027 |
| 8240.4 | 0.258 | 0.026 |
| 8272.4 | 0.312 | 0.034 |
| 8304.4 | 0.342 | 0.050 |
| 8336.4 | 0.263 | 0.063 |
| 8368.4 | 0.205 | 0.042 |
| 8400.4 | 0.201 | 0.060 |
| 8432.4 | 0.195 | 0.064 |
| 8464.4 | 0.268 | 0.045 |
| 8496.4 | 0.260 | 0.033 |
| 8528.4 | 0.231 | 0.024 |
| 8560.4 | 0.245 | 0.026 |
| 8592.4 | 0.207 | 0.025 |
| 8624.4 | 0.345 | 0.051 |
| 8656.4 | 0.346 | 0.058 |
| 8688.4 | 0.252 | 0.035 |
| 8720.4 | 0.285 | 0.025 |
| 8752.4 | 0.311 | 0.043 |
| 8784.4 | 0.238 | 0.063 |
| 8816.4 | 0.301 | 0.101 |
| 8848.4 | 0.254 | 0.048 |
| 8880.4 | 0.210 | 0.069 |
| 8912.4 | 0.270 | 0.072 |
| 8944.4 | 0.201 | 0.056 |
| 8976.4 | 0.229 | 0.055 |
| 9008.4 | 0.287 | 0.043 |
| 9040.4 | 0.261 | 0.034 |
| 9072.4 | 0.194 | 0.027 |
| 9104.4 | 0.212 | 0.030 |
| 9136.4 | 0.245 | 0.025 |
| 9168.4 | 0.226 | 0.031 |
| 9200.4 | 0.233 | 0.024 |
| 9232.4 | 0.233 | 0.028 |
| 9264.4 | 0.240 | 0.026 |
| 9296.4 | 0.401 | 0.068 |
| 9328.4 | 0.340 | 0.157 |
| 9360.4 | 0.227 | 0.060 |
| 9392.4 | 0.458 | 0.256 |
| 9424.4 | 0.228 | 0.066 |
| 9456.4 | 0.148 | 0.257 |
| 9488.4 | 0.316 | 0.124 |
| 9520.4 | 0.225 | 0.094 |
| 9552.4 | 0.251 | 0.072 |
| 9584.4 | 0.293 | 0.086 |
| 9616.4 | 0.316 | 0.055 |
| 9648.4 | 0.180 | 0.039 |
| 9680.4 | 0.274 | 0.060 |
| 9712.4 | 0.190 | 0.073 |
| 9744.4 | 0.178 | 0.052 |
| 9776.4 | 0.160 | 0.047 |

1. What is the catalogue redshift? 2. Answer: 1.05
